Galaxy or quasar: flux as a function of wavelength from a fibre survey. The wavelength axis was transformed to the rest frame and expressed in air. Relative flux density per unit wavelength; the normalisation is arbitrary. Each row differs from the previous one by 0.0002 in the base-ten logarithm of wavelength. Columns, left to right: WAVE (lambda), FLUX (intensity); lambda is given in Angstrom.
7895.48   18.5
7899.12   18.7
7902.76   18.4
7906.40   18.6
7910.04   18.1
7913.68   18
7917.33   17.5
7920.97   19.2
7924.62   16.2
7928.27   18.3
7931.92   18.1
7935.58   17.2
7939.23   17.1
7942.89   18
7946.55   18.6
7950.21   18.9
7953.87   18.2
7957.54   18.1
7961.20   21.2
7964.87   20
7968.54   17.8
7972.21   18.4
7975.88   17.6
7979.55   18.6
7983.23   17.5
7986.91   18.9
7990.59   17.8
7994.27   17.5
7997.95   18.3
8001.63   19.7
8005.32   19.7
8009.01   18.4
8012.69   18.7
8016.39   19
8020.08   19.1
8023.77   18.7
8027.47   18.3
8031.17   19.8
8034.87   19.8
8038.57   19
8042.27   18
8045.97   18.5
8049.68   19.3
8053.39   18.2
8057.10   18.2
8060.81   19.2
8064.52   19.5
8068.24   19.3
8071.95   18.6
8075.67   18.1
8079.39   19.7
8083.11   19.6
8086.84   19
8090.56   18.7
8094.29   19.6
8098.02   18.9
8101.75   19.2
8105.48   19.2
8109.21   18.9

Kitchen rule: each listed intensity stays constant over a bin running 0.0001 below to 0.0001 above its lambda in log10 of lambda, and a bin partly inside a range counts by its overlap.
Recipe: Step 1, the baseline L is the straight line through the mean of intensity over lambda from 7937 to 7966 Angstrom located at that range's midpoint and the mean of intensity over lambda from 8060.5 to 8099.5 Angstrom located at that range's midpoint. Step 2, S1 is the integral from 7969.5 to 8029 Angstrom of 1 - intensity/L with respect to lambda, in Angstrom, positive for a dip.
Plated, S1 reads 1.1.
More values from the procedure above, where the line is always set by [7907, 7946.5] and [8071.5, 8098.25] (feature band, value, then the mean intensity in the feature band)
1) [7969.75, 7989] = 0.1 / 18.2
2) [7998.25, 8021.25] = -0.7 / 19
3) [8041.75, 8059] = 0.3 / 18.5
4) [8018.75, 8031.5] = -0.2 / 18.9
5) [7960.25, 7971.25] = -0.8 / 19.4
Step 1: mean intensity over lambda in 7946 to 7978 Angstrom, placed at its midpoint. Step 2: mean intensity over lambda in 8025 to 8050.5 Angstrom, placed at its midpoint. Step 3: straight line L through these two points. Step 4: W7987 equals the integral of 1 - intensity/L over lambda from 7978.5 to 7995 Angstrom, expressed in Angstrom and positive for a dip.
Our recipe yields 0.7 Angstrom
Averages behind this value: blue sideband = 18.8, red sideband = 18.9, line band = 18.1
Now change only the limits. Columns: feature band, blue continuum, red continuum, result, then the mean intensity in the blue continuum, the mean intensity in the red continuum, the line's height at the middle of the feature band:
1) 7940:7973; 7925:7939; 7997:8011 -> -1.2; 17.6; 19.1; 18.1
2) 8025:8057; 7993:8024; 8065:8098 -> 0.2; 18.8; 19.1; 18.9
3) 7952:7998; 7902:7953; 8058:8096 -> -0.3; 18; 19.1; 18.4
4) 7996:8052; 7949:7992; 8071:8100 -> -0.4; 18.6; 19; 18.8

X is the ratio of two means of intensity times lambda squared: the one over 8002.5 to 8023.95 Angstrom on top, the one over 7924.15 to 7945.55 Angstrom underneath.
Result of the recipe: 1.1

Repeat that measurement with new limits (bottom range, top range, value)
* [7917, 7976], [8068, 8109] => 1.08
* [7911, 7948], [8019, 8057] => 1.09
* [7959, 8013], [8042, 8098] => 1.04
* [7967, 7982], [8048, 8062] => 1.05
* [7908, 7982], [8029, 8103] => 1.07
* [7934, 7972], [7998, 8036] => 1.05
